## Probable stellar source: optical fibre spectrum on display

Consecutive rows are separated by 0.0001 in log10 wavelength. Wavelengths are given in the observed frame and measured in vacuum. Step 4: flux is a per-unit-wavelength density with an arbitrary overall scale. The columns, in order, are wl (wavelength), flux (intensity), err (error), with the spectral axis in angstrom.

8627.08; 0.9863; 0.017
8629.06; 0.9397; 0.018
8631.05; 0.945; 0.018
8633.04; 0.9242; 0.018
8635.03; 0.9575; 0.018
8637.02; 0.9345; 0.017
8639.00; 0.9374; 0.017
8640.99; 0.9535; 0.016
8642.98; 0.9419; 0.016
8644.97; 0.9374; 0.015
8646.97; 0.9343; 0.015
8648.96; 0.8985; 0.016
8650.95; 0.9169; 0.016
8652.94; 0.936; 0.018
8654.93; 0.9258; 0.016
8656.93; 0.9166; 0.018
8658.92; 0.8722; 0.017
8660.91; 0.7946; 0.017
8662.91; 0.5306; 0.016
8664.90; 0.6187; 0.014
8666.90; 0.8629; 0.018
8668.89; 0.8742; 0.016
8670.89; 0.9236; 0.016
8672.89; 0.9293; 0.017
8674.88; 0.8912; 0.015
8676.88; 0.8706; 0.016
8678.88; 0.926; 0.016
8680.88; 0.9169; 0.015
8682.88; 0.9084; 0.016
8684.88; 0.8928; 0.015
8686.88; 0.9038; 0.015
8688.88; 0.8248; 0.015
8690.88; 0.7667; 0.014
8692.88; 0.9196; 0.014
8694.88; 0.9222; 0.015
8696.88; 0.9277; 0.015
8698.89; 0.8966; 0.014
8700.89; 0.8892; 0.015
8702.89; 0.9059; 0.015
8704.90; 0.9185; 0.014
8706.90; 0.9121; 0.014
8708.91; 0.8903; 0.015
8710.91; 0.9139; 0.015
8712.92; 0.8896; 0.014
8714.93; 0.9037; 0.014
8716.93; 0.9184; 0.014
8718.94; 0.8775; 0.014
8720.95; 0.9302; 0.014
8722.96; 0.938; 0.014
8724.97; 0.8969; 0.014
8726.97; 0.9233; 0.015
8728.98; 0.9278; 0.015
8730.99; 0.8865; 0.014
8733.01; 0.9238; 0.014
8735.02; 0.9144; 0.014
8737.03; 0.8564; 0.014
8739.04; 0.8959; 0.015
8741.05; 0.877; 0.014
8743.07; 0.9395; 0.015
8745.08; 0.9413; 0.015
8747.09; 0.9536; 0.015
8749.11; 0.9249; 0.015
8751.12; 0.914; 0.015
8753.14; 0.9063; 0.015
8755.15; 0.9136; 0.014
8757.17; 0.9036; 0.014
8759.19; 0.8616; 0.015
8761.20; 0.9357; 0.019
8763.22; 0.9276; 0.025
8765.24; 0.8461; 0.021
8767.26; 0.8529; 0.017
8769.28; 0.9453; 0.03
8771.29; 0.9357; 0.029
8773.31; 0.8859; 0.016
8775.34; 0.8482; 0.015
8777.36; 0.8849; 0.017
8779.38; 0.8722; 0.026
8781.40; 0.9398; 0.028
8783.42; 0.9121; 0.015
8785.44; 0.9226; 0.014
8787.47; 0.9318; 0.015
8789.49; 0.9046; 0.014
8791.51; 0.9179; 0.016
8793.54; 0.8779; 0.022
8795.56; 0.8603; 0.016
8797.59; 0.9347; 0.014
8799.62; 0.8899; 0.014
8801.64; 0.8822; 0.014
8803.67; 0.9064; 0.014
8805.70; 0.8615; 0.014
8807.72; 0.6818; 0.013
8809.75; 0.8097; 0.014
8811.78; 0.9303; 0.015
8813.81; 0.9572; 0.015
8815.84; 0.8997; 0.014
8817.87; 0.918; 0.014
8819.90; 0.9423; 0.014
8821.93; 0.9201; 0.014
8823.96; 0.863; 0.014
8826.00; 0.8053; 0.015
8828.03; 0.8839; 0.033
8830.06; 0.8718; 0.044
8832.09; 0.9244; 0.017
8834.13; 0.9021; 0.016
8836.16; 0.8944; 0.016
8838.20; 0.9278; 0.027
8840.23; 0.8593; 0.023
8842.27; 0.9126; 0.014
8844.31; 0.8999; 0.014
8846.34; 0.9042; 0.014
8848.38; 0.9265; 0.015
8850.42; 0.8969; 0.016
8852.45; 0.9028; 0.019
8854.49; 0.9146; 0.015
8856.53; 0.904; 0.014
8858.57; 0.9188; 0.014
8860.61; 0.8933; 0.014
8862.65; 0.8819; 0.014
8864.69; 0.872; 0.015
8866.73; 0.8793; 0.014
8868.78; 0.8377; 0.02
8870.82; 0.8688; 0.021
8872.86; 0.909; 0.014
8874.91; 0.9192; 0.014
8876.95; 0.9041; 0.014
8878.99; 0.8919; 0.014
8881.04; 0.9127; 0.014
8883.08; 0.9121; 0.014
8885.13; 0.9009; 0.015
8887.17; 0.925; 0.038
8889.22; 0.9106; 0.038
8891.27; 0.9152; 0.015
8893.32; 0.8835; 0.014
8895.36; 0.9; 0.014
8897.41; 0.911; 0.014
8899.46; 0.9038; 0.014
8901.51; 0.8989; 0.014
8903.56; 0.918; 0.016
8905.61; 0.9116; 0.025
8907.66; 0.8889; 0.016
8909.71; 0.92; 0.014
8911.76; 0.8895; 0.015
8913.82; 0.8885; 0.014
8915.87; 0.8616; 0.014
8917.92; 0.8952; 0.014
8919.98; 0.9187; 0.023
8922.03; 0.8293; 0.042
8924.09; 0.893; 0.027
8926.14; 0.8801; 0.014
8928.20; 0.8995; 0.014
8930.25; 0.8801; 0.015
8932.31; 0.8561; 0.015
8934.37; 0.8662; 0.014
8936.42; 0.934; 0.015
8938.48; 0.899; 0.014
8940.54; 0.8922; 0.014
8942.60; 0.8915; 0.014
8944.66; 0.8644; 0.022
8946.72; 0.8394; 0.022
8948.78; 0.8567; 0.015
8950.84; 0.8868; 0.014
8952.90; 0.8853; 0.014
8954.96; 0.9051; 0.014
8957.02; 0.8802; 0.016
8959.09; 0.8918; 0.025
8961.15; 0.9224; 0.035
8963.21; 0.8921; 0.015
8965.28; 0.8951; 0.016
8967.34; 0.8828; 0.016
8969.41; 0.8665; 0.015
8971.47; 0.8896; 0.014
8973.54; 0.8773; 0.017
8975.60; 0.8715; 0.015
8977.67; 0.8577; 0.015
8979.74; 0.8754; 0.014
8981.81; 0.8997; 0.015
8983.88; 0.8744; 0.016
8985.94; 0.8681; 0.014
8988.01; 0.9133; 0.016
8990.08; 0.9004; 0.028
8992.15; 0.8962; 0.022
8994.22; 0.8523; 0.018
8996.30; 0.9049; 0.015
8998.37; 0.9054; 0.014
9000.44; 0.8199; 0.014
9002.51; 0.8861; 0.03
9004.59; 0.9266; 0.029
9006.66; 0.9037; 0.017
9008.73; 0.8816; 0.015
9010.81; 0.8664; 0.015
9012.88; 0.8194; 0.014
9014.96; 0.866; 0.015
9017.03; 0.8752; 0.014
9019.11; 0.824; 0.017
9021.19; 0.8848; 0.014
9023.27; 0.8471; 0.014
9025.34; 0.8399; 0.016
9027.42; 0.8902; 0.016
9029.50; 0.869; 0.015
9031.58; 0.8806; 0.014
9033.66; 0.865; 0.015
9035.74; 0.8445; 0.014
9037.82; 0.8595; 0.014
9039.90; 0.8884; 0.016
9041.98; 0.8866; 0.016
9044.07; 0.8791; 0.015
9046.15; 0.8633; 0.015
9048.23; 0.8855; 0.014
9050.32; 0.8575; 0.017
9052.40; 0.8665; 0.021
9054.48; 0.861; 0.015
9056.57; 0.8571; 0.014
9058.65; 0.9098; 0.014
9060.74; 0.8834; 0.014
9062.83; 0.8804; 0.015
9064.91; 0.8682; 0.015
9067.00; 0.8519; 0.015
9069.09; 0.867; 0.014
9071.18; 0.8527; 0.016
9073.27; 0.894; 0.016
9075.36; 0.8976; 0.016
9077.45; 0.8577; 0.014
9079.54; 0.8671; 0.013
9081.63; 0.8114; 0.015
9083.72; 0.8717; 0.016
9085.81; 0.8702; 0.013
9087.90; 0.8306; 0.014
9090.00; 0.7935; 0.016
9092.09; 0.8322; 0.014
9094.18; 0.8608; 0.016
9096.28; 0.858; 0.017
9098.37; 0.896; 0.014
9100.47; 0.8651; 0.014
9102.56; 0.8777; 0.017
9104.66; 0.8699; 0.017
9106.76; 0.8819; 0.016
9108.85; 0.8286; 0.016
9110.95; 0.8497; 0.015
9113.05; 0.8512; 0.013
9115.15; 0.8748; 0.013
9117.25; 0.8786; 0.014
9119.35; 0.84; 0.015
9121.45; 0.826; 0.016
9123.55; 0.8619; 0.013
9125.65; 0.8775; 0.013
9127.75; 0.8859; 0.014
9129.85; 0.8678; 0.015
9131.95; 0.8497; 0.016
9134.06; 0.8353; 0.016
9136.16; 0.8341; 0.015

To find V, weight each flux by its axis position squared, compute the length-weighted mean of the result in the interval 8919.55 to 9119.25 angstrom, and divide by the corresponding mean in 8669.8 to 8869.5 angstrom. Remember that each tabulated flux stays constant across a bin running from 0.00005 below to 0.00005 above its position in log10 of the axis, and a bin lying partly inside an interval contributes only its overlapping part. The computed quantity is 1.03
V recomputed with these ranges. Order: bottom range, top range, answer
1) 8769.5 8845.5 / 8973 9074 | 1.03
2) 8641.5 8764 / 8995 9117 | 1.05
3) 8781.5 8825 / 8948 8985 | 1.03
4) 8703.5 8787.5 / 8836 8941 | 1.02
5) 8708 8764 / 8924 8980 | 1.02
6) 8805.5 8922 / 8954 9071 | 1.01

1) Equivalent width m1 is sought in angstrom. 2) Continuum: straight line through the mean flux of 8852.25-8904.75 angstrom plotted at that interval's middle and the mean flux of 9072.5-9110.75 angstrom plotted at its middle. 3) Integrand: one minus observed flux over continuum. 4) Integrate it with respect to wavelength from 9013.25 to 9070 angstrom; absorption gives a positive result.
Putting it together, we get 0.0 angstrom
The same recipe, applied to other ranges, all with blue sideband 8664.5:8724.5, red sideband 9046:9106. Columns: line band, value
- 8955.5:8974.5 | -0.4 angstrom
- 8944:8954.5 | 0.1 angstrom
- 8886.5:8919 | -0.9 angstrom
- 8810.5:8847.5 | -0.8 angstrom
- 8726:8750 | -0.7 angstrom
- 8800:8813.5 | 0.5 angstrom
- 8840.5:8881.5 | -0.8 angstrom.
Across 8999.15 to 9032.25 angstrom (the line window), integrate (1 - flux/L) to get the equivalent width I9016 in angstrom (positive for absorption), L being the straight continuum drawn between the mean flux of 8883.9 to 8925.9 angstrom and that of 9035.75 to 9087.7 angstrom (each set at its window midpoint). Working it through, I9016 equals 0.4 angstrom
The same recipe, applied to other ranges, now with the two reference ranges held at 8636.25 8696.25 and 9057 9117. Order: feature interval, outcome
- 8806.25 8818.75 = 0.1 angstrom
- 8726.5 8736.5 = -0.4 angstrom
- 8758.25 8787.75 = -0.8 angstrom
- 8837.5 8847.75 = -0.3 angstrom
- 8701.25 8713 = -0.4 angstrom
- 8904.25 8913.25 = -0.3 angstrom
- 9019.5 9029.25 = 0.0 angstrom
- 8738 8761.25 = -1.0 angstrom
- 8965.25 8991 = -0.4 angstrom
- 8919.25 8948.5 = -0.4 angstrom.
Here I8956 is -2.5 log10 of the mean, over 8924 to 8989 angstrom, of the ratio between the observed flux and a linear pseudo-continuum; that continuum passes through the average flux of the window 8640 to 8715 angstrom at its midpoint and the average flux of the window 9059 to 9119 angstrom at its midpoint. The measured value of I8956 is -0.02 mag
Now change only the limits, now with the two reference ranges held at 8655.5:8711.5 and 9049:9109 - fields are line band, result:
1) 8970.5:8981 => -0.01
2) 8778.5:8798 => -0.05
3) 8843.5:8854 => -0.05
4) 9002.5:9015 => -0.02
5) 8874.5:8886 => -0.05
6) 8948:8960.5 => -0.03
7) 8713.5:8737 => -0.05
